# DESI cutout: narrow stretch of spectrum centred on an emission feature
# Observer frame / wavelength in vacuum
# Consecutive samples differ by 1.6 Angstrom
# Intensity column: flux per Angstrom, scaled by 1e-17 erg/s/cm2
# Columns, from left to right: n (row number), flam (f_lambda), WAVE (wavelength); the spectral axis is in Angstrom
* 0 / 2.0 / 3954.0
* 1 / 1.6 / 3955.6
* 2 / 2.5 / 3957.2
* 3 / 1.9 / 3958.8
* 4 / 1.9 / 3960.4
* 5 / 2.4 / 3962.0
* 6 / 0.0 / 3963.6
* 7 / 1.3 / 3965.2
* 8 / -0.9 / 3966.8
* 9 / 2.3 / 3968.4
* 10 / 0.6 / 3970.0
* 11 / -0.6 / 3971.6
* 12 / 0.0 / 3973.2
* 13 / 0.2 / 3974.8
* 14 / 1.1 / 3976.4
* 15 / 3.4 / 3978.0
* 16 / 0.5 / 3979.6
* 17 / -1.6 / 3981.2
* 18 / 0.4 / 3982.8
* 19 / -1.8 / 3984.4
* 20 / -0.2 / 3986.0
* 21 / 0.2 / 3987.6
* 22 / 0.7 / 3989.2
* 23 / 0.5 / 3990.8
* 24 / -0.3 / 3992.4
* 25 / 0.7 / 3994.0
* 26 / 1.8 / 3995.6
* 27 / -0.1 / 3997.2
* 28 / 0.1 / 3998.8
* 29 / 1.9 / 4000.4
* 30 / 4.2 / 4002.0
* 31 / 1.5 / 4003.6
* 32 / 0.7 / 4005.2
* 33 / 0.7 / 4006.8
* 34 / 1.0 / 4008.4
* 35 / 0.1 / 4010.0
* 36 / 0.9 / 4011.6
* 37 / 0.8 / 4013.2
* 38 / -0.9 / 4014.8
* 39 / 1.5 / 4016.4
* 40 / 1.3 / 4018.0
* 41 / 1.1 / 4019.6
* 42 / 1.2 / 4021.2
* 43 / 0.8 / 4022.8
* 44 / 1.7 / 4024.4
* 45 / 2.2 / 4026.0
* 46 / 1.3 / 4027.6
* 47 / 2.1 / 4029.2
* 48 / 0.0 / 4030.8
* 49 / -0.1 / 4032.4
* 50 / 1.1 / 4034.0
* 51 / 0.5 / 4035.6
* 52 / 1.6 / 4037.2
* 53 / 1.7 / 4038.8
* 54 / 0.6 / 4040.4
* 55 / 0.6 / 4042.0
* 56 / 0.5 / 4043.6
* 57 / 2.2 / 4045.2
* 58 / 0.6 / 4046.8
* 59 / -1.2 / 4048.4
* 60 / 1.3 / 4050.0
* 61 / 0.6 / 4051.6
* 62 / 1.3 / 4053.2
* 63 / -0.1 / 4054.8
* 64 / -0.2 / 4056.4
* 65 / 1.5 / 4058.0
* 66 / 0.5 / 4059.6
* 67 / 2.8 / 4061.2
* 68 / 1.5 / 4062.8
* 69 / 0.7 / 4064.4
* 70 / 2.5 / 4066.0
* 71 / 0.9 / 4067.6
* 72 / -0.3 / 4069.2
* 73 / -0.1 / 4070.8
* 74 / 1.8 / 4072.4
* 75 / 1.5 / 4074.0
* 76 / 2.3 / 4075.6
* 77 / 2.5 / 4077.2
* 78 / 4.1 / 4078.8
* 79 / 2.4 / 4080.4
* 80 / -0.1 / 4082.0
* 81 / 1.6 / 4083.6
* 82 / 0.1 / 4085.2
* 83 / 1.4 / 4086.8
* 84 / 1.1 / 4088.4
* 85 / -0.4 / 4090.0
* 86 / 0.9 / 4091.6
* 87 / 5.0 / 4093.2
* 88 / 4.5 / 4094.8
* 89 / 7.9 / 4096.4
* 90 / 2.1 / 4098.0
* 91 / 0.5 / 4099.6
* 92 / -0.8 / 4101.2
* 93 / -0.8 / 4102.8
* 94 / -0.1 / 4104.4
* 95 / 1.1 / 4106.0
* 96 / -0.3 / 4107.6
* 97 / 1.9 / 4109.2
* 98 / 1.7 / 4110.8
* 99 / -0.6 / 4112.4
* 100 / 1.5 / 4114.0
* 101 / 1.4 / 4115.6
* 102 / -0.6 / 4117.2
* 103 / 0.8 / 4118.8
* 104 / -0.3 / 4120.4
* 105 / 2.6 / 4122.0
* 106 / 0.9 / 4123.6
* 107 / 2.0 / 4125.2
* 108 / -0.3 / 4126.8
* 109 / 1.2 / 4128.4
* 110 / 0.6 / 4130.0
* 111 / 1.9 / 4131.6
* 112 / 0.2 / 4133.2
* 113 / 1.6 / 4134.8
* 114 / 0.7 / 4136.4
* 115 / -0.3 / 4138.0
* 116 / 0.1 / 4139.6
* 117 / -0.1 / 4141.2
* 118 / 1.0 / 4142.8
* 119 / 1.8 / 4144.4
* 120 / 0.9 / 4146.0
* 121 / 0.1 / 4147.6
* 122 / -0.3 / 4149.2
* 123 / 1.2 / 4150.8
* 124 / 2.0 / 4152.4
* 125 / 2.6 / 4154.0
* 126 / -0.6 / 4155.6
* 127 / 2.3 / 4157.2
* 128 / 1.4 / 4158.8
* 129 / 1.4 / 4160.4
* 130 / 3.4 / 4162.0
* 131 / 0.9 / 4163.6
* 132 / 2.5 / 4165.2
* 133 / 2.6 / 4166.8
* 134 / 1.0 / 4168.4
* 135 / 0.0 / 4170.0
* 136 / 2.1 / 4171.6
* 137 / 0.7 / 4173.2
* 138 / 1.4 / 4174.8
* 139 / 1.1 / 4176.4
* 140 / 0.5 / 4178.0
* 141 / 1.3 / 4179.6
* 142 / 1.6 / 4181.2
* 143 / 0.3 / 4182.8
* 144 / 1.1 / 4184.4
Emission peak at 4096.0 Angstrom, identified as [O II] 3727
